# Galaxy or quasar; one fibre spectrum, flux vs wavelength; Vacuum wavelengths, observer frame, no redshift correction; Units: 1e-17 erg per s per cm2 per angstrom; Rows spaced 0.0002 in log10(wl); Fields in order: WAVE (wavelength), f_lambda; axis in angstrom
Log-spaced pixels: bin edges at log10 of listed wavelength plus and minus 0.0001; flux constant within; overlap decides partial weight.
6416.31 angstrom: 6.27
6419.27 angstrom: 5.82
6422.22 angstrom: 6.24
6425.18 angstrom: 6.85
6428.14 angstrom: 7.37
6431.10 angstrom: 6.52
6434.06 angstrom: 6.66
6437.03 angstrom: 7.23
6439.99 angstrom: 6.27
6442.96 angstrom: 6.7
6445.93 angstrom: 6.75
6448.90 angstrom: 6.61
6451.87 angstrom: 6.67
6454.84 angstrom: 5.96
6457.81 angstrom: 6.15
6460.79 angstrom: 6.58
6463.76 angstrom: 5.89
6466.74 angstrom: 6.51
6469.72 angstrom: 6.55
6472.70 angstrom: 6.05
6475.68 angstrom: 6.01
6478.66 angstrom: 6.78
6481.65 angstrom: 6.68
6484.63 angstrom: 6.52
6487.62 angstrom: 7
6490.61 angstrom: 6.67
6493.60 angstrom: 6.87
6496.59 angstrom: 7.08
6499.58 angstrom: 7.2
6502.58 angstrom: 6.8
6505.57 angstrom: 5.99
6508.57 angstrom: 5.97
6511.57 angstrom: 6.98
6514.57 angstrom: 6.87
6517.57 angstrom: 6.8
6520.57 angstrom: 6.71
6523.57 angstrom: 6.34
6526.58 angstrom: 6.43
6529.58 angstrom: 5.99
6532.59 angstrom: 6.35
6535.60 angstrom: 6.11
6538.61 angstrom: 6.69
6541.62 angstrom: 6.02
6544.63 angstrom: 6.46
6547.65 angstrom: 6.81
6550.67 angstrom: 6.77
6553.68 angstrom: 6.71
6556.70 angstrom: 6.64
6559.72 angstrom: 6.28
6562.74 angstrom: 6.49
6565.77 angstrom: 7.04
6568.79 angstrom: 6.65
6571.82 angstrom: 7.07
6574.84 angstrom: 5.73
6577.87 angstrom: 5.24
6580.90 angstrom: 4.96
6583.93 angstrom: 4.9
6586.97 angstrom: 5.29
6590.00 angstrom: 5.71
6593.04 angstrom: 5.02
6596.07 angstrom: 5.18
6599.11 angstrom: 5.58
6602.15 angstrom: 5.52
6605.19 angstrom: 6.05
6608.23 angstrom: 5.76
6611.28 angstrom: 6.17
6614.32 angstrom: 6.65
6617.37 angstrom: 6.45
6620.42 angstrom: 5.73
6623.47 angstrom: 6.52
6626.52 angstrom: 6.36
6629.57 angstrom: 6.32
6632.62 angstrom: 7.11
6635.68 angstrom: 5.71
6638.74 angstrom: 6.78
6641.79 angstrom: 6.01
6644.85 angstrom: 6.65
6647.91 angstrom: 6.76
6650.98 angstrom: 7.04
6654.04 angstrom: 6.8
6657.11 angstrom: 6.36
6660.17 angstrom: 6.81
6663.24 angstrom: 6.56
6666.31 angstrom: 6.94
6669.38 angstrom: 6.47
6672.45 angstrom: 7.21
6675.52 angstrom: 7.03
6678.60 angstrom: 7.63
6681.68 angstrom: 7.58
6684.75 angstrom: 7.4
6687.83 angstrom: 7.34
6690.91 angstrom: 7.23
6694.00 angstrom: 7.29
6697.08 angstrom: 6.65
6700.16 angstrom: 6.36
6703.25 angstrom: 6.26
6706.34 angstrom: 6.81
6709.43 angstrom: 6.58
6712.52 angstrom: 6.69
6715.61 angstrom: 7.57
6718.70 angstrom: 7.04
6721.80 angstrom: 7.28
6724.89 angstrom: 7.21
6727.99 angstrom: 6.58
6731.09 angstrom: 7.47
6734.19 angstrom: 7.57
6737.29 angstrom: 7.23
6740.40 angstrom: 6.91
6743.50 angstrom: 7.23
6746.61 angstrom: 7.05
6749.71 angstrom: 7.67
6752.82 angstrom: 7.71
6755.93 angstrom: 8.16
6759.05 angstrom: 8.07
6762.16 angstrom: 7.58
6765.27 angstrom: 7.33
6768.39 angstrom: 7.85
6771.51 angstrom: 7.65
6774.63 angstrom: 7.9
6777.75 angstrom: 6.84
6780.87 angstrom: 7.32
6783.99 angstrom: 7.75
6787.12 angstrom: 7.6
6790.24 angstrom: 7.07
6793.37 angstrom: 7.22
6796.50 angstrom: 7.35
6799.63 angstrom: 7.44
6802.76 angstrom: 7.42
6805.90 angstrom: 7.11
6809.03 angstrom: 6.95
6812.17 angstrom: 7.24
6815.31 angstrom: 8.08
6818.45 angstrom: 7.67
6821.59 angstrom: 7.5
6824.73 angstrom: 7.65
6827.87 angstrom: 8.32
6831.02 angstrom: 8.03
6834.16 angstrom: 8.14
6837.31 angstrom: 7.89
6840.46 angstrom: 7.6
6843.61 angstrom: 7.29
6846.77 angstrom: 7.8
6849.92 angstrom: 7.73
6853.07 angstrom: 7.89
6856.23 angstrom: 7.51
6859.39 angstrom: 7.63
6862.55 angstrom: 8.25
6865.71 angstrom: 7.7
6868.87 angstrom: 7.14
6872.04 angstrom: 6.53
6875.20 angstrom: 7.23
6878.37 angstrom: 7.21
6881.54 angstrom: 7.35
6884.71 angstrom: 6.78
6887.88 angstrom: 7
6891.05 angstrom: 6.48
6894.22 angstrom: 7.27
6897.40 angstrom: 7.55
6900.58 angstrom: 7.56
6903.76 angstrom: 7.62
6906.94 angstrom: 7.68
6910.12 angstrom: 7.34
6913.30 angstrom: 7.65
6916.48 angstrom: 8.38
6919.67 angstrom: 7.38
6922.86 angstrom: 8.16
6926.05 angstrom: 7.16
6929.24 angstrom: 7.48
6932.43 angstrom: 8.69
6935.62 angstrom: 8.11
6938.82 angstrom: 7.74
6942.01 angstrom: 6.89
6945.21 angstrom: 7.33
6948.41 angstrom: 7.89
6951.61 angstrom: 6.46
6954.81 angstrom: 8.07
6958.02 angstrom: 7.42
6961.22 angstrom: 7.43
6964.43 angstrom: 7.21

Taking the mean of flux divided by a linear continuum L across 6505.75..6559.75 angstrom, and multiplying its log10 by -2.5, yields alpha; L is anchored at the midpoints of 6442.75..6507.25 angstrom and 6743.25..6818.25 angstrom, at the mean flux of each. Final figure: 0.04 mag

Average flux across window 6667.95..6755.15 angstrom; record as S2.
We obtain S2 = 7.12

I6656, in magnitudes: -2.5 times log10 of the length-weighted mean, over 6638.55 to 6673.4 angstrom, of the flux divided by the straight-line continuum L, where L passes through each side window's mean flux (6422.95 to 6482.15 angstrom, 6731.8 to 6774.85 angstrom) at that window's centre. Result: 0.08 mag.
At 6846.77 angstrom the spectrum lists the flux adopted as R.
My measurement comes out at 7.8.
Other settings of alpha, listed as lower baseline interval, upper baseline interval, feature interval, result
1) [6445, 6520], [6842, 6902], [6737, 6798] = -0.050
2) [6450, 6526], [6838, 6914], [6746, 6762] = -0.091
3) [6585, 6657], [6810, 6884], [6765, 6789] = -0.057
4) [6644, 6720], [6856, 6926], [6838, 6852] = -0.047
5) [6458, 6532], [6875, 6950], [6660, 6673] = 0.027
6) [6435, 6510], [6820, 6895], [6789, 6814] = 0.019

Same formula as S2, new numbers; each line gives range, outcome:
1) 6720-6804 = 7.42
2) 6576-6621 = 5.61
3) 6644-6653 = 6.83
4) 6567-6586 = 5.76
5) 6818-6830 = 7.81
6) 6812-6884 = 7.62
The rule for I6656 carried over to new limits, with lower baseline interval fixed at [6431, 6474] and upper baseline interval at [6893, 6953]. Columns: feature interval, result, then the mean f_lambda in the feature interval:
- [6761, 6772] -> -0.05 mag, 7.6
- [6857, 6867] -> -0.05 mag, 7.84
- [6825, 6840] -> -0.09 mag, 8.02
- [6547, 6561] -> 0.01 mag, 6.64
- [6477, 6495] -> -0.03 mag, 6.74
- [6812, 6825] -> -0.05 mag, 7.67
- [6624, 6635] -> 0.06 mag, 6.52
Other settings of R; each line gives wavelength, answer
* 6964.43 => 7.21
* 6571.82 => 7.07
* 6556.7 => 6.64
